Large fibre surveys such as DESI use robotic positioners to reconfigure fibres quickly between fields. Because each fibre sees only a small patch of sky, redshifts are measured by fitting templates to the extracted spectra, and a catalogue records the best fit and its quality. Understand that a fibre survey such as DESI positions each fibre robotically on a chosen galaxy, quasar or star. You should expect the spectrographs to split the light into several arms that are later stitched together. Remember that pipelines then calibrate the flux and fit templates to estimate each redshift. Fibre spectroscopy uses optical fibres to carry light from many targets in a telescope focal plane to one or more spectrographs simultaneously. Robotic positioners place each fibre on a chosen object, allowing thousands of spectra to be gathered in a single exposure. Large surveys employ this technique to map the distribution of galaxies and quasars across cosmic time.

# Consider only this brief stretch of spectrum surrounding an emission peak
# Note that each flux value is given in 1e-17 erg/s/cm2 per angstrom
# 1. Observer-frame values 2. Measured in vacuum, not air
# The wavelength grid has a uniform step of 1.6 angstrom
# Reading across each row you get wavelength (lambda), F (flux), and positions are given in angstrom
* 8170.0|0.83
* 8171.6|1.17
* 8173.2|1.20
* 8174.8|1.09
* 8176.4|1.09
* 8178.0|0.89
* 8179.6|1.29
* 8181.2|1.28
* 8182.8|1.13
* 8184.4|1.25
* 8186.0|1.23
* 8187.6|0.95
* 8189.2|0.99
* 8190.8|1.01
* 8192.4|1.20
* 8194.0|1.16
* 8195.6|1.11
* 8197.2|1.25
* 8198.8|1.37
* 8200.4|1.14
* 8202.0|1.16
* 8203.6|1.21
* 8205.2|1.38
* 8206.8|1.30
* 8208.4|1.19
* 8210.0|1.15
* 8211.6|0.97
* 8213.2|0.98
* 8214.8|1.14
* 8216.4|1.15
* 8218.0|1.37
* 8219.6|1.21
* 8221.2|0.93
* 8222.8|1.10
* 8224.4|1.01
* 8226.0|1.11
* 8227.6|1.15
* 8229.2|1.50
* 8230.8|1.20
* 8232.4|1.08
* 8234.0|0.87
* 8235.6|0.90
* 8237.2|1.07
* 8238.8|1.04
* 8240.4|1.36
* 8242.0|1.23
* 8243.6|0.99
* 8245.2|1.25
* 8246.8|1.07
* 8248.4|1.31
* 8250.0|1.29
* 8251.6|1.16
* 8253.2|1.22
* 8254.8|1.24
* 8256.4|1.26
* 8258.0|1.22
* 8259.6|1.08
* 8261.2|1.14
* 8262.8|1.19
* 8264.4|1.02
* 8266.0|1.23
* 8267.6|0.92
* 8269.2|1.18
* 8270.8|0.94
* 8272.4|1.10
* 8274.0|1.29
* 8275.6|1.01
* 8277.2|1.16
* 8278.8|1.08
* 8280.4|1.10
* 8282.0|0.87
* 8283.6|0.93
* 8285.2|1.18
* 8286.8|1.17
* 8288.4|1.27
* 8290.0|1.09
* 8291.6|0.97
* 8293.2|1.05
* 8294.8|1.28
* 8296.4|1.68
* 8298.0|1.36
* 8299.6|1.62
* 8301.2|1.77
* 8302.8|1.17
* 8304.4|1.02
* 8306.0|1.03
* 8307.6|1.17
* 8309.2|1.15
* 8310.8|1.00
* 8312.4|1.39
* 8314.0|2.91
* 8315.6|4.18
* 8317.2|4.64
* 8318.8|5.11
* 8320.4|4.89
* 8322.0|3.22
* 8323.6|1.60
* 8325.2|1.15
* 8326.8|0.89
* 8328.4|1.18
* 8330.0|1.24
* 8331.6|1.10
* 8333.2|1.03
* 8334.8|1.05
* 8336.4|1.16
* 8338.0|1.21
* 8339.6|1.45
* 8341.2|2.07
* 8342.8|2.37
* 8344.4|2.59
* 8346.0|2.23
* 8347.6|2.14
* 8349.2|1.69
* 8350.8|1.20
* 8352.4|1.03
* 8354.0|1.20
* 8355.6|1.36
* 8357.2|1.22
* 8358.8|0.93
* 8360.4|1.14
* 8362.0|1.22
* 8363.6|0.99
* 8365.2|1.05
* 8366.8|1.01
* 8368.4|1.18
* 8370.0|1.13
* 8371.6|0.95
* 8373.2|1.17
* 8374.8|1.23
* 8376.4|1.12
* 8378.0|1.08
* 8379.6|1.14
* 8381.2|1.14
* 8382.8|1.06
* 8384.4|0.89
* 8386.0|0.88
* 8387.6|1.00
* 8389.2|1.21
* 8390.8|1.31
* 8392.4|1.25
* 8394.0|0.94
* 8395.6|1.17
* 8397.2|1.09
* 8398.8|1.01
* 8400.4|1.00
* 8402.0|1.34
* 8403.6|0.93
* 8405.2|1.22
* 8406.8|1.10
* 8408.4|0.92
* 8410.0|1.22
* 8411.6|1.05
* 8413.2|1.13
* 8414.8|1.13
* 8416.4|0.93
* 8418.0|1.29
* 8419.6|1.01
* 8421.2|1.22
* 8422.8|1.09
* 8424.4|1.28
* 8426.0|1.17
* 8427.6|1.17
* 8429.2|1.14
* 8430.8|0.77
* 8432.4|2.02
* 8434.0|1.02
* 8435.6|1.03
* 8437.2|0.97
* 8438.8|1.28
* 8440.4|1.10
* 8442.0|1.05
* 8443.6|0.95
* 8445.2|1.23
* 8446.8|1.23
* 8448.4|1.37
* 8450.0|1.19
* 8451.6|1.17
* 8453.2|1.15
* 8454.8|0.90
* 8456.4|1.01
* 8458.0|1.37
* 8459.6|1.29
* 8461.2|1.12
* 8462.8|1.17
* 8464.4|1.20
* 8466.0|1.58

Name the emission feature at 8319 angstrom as H-alpha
